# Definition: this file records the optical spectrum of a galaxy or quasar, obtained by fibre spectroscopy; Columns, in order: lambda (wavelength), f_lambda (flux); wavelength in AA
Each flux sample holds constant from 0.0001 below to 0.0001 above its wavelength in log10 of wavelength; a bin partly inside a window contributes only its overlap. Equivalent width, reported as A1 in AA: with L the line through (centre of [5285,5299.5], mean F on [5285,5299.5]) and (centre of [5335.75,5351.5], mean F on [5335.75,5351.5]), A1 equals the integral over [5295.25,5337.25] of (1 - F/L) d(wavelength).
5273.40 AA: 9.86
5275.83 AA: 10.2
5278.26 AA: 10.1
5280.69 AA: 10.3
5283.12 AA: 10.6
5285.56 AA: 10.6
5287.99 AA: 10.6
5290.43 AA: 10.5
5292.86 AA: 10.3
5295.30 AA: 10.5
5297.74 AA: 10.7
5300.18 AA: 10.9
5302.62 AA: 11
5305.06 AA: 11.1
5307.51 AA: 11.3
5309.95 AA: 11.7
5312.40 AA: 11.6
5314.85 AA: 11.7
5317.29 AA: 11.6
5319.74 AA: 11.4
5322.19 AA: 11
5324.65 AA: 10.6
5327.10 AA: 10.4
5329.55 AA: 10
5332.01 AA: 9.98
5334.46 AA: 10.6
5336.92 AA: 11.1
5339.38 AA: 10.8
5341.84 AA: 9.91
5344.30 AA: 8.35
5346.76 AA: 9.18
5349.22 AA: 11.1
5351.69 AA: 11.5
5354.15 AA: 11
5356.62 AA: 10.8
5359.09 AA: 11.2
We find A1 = -2.4 AA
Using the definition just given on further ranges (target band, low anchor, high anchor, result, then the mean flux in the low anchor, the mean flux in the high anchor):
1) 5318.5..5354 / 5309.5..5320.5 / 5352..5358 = 2.6 AA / 11.6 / 11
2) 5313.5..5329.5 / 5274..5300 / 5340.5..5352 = -1.4 AA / 10.4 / 9.9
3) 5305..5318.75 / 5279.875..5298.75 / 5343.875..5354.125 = -1.5 AA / 10.5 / 10.3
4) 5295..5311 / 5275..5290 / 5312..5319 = 0.2 AA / 10.4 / 11.6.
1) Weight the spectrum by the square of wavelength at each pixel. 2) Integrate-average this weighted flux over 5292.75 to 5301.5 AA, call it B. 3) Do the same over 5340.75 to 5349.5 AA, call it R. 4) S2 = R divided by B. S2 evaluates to 0.91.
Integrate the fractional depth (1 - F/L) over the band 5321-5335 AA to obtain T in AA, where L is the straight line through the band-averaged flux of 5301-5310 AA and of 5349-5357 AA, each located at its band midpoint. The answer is 0.9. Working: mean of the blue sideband 11.2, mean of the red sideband 11.1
